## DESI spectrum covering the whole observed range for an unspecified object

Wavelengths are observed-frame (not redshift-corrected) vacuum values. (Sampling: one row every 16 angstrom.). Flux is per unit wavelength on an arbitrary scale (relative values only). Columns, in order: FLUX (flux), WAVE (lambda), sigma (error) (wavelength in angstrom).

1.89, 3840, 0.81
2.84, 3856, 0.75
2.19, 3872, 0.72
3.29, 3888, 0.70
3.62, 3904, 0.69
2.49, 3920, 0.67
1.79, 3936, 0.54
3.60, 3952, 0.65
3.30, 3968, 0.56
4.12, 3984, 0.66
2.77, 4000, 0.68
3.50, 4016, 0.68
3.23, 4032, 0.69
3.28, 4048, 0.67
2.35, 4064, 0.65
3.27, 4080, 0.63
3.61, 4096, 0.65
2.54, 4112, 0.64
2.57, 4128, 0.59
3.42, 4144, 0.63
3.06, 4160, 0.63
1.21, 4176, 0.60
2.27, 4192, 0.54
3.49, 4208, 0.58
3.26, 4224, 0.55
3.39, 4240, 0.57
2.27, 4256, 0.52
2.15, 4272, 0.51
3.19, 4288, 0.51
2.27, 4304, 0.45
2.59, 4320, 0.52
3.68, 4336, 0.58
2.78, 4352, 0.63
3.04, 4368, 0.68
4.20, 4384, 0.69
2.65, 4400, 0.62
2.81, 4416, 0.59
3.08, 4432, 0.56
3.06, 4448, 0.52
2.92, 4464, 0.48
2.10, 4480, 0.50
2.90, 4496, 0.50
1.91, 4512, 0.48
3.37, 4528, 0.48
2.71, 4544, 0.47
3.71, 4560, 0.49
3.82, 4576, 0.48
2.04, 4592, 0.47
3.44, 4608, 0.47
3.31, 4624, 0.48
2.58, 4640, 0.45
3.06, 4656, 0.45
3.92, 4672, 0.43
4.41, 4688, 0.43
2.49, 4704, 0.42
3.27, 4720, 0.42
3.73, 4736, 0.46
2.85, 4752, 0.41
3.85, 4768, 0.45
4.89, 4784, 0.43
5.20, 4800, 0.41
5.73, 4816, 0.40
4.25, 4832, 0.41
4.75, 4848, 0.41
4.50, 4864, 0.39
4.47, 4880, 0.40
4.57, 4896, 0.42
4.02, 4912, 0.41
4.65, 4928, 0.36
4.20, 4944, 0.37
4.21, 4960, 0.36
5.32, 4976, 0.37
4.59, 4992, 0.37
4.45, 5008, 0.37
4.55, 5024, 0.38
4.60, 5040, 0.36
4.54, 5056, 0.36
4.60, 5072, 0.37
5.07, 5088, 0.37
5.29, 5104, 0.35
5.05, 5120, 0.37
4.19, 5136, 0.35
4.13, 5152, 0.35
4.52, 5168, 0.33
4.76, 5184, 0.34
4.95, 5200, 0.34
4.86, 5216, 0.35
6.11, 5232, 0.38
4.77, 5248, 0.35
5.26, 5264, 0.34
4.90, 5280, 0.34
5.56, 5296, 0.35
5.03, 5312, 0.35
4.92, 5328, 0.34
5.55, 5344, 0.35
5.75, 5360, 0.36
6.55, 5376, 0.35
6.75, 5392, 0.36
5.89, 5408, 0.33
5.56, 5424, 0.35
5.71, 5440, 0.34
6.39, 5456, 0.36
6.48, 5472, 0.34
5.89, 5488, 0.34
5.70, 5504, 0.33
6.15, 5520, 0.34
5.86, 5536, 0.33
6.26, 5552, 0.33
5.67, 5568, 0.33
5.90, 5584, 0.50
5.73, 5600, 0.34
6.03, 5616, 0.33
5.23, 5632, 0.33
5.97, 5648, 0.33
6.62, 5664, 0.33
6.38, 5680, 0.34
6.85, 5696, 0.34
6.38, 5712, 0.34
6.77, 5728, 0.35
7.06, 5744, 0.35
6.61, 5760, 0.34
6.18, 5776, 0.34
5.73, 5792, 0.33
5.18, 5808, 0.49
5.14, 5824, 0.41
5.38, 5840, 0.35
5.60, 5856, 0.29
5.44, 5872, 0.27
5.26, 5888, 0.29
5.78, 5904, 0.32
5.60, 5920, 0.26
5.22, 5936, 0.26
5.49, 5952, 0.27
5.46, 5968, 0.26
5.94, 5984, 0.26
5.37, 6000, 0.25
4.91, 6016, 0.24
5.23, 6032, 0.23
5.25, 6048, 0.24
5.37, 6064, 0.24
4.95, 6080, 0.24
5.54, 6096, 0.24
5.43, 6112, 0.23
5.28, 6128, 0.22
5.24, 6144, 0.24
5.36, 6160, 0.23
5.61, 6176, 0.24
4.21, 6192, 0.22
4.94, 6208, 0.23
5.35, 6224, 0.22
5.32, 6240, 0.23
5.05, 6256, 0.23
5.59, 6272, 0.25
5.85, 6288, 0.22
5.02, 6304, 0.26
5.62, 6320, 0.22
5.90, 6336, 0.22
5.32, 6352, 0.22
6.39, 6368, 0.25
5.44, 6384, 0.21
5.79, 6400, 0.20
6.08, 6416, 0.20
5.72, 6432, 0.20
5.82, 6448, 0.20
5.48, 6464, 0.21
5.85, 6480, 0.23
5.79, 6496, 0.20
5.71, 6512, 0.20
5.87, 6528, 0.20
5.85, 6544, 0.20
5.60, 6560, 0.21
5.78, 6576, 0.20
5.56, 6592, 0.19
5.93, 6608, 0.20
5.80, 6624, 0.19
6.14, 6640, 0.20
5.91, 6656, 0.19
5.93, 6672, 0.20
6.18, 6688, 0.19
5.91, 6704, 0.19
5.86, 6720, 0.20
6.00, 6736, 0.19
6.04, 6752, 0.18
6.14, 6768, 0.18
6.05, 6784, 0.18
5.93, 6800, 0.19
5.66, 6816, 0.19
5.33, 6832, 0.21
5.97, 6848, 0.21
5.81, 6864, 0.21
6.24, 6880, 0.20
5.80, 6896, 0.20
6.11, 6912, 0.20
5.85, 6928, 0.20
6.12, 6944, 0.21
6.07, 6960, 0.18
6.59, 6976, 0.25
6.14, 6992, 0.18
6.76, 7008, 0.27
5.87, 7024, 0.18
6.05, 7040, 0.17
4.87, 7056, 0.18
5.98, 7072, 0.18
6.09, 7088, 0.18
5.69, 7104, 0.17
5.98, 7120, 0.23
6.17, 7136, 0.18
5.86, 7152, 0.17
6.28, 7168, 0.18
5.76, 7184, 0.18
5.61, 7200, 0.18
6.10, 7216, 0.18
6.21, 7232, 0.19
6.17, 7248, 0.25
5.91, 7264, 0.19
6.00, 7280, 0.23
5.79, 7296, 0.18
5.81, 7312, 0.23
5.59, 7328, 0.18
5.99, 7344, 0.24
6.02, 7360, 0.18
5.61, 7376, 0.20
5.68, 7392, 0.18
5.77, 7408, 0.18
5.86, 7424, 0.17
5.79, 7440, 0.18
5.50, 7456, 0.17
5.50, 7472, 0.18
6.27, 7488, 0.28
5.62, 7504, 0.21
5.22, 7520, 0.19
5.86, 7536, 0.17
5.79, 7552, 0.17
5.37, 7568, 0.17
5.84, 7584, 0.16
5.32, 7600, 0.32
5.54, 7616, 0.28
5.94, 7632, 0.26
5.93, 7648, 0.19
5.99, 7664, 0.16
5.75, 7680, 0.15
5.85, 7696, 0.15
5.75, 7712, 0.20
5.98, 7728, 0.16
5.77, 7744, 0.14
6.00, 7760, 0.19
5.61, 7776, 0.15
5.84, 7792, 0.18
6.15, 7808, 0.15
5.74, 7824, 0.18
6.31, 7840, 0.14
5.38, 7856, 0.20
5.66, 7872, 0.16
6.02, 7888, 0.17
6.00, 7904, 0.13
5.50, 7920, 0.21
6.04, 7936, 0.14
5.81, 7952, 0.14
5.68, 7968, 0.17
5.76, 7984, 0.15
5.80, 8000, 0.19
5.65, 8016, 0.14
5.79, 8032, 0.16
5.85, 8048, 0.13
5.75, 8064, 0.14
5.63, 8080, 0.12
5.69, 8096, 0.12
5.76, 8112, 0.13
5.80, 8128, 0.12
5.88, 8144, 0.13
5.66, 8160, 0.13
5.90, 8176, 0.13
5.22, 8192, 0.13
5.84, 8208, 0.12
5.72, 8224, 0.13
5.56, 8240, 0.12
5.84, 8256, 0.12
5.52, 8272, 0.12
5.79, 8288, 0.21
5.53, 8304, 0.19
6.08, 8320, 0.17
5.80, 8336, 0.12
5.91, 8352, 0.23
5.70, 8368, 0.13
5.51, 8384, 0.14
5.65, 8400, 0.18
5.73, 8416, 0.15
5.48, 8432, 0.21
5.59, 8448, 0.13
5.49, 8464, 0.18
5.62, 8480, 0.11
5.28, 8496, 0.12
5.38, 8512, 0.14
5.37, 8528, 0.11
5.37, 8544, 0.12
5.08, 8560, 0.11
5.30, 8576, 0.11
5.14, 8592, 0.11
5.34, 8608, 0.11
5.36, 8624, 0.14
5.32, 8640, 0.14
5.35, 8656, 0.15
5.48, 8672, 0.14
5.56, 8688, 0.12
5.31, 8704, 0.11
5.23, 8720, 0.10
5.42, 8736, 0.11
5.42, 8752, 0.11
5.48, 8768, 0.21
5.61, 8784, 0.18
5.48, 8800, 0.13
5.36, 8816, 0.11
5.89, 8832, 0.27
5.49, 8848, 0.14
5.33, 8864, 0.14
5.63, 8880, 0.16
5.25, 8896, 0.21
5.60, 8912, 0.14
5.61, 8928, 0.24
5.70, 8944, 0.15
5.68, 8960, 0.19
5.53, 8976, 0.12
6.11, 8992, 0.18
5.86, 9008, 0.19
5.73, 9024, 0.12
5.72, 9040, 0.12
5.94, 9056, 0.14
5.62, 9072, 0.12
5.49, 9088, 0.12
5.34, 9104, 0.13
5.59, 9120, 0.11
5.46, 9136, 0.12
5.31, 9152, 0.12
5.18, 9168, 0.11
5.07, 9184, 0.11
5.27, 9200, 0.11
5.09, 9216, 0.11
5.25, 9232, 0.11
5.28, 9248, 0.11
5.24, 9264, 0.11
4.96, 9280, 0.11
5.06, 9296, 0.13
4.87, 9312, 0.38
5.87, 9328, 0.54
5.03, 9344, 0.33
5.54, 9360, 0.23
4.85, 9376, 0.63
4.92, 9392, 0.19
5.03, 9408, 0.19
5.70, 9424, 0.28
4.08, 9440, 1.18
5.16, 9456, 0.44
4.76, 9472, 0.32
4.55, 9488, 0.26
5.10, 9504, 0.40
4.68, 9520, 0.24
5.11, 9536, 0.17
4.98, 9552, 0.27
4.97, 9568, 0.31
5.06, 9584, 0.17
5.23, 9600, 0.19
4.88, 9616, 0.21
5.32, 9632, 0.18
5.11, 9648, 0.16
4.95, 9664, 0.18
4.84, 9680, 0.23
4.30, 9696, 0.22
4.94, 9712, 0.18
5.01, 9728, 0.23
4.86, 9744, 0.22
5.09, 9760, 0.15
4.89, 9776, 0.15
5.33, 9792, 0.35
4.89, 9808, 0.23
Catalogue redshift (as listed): 0.20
